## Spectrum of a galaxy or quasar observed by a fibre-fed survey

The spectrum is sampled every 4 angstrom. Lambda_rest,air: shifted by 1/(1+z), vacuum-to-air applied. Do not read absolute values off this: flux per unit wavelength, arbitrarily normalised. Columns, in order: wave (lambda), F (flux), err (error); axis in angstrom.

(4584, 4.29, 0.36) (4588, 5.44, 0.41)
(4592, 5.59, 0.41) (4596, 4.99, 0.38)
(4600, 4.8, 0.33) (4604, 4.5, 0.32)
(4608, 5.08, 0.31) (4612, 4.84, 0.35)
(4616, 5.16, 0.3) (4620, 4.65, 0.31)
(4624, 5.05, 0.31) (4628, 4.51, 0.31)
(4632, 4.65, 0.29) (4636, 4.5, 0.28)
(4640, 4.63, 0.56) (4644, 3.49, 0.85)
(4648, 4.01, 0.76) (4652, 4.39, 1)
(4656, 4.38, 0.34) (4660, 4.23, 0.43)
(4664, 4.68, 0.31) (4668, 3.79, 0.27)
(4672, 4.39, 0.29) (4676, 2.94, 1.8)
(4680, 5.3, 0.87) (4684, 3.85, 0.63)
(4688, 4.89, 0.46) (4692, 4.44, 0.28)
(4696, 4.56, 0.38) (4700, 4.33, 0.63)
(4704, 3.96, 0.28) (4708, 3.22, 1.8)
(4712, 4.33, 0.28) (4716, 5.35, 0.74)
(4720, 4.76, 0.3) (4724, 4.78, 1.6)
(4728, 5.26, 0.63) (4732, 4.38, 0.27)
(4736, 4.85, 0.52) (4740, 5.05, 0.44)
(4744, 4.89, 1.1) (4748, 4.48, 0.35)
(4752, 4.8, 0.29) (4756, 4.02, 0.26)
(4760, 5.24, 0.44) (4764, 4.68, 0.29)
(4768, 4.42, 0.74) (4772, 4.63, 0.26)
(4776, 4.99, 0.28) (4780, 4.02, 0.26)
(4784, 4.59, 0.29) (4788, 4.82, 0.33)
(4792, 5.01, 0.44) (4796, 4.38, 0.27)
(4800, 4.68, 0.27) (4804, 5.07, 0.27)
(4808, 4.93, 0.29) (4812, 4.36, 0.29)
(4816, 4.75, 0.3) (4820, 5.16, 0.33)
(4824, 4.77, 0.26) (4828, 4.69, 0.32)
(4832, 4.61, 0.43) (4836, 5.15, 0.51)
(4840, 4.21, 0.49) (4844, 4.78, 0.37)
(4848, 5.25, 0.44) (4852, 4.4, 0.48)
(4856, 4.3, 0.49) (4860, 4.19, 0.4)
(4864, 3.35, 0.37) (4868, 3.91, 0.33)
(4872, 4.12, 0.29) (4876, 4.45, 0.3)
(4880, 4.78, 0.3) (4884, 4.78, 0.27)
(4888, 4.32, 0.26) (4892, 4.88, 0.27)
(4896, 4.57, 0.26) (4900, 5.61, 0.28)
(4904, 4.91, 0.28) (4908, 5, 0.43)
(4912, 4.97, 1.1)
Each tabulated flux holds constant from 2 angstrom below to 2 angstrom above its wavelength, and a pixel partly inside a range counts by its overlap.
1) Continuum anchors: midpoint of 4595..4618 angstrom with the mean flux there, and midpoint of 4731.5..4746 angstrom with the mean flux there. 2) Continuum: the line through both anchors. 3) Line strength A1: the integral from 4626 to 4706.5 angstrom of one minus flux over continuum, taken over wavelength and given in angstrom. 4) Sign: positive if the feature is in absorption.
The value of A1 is 9.5 angstrom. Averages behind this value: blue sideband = 4.89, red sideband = 4.84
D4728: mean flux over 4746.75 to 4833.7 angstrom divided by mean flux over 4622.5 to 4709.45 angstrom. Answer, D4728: 1.09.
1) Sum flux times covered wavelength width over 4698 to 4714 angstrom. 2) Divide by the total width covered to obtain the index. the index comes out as 3.96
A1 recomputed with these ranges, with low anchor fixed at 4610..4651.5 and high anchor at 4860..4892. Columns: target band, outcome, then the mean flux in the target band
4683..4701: 0.11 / 4.45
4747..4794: -2.69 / 4.65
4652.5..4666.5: 0.34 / 4.4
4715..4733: -1.89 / 4.91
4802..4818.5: -1.66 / 4.79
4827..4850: -2.48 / 4.79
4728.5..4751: -1.74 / 4.77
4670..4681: 0.94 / 4.11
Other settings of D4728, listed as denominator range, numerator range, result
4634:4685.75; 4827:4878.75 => 1.05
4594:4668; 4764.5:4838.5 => 1.03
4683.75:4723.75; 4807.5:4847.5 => 1.08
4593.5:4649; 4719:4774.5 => 1.02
